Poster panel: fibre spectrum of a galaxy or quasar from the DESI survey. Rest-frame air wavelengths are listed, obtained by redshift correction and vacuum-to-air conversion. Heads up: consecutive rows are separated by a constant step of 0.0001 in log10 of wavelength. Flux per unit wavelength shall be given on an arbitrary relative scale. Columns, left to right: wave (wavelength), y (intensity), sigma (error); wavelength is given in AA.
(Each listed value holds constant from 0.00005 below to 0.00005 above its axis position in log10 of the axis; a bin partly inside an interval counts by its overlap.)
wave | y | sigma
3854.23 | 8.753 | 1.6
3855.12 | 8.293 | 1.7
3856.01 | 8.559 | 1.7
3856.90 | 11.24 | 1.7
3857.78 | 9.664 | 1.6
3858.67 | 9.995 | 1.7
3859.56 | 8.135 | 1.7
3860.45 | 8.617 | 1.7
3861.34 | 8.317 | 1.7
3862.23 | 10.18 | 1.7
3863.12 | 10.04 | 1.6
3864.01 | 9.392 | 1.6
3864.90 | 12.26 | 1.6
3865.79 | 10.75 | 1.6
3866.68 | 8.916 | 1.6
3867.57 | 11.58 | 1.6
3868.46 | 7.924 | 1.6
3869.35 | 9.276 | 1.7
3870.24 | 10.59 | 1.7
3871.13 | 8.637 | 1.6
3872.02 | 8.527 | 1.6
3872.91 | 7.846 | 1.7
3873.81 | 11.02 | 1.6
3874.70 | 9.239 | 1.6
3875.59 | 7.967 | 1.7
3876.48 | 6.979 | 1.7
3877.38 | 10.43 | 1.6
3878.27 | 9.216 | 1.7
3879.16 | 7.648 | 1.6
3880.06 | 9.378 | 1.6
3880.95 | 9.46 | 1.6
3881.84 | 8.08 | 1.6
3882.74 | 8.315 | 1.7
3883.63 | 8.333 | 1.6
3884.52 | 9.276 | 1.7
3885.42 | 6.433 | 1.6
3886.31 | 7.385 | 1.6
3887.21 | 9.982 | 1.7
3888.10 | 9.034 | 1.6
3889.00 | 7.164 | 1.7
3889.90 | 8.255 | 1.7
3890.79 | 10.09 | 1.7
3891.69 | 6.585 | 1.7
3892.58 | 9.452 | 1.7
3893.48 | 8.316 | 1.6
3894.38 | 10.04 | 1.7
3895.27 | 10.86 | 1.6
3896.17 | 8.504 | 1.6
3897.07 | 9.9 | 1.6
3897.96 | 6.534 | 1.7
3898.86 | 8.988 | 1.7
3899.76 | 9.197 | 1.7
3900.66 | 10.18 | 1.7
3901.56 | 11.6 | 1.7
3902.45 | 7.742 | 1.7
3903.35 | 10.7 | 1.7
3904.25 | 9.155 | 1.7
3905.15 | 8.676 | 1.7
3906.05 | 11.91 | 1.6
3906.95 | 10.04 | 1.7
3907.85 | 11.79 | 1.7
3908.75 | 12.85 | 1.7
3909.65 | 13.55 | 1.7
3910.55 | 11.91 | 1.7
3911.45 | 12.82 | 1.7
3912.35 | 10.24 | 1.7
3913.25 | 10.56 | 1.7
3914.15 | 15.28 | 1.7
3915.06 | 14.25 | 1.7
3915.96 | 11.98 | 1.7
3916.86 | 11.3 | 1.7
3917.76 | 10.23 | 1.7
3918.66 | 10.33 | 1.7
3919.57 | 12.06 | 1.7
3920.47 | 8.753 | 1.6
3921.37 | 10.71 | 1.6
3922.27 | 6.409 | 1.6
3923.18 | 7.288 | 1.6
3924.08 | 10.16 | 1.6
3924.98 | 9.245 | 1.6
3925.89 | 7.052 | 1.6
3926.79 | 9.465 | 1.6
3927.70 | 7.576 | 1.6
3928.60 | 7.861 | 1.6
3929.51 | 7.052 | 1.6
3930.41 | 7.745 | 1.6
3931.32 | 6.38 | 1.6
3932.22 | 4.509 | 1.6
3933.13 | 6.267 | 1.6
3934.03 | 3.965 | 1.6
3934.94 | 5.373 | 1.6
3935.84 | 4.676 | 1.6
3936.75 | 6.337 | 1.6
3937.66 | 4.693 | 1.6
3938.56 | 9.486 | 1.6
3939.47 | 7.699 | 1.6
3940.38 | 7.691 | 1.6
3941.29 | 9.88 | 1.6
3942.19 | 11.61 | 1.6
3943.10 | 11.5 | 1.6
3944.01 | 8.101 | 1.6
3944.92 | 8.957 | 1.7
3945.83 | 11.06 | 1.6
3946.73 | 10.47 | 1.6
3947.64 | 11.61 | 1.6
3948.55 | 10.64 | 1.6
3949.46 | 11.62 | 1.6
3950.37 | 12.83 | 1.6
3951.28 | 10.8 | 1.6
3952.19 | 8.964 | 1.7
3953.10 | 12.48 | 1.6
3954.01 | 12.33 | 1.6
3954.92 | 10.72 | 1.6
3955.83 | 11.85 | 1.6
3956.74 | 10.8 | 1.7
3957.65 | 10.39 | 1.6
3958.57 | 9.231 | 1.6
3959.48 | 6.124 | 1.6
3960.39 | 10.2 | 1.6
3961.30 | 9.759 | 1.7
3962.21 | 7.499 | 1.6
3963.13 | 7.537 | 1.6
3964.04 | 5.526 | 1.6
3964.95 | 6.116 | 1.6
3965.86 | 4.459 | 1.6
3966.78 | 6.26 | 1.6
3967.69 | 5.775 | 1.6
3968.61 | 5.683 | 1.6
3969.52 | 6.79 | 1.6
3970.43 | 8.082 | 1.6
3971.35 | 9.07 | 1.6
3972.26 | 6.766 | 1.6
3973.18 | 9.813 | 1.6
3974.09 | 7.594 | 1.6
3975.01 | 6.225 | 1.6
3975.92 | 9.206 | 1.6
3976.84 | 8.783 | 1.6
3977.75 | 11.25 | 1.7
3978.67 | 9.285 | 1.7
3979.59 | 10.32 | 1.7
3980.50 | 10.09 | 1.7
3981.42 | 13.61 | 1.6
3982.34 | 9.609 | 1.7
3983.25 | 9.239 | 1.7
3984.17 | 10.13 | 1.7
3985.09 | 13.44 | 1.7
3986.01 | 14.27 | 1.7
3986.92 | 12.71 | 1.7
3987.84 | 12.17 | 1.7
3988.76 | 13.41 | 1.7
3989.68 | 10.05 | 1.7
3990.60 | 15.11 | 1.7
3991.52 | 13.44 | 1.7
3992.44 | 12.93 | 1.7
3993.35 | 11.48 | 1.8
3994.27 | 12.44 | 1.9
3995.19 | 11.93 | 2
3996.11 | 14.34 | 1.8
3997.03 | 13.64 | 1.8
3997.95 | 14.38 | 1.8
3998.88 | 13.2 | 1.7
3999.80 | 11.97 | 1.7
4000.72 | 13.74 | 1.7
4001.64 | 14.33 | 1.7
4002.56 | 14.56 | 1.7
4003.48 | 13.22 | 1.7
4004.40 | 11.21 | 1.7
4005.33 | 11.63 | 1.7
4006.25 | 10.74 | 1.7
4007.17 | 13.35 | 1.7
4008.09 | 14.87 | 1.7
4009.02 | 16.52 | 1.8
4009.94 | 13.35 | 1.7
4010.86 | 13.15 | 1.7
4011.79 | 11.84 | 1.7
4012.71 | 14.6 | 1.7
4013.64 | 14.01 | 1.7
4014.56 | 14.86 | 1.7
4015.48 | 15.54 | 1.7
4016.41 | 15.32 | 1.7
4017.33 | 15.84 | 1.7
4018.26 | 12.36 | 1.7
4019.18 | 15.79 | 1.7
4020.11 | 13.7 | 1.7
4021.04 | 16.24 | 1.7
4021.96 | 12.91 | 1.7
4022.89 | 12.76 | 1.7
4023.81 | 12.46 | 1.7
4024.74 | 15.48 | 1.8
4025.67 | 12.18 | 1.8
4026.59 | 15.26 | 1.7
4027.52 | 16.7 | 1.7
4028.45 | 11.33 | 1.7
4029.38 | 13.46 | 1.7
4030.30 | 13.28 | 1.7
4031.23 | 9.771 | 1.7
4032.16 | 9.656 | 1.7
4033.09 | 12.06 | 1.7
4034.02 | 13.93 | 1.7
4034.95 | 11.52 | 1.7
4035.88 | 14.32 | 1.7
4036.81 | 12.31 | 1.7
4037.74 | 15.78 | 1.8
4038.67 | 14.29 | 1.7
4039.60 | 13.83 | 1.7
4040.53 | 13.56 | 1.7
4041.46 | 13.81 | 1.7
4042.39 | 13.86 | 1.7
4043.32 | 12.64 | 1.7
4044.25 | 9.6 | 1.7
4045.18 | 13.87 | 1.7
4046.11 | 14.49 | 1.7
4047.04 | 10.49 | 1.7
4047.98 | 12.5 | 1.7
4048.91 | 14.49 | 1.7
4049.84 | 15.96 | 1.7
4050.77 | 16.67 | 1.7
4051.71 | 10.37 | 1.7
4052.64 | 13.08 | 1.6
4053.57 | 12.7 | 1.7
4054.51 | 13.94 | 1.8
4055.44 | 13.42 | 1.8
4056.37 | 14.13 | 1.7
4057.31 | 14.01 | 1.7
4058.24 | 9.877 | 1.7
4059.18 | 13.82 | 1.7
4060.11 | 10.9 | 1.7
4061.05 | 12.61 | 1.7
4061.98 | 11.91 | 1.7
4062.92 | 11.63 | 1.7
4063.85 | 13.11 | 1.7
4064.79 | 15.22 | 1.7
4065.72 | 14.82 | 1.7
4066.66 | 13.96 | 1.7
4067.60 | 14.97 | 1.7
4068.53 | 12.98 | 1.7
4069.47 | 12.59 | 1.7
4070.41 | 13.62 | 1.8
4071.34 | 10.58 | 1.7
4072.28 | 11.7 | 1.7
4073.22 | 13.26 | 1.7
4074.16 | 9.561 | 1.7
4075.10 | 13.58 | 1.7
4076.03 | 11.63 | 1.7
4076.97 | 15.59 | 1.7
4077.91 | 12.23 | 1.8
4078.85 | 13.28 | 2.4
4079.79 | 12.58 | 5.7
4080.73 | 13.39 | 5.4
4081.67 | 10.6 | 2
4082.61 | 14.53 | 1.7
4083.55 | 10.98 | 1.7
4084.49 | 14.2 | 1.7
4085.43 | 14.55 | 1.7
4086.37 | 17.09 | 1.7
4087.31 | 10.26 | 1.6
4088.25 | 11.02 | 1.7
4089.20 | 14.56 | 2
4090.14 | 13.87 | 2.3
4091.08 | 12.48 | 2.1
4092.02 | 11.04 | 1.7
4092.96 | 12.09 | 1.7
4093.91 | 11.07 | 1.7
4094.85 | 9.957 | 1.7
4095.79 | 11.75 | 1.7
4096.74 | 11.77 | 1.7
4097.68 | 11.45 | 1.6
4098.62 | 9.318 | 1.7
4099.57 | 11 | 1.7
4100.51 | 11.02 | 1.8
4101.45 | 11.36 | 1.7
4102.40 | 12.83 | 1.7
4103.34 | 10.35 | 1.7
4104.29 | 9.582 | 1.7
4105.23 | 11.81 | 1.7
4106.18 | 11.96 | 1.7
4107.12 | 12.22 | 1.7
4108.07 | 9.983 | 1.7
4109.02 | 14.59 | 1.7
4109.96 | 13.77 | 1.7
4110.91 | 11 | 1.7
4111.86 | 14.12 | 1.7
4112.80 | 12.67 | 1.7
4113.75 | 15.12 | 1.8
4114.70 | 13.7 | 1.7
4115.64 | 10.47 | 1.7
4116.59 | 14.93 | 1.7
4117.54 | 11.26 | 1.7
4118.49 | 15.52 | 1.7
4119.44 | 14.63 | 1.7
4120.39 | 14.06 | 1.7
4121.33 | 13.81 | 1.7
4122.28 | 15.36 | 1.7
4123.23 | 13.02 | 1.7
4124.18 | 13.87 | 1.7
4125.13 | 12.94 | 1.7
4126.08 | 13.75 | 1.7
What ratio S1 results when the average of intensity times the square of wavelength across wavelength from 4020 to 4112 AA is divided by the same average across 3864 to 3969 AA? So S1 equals 1.5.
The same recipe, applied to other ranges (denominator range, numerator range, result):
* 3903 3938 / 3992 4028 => 1.55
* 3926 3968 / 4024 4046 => 1.61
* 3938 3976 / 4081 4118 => 1.46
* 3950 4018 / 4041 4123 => 1.20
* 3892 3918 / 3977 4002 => 1.20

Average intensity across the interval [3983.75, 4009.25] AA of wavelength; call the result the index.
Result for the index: 13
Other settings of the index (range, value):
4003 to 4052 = 13.5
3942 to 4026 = 11.4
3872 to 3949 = 9.16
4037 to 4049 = 13.3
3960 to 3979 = 7.68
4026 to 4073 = 13.1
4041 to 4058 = 13.3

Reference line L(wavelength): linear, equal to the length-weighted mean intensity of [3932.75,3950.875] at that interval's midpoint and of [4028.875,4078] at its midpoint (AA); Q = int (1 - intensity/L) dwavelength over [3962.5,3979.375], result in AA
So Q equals 4.06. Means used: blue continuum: 8.74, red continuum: 13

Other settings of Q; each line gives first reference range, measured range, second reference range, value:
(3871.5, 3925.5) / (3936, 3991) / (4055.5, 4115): 5.8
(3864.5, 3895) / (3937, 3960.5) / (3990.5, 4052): 2.4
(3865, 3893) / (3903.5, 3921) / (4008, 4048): -2.7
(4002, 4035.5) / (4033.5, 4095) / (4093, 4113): -2.7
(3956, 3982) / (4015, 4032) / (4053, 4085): -4.8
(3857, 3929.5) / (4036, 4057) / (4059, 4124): -2.7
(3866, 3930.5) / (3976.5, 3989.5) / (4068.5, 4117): -0.7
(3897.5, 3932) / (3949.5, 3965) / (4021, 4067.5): 1.8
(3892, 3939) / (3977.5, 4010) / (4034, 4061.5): -2.6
